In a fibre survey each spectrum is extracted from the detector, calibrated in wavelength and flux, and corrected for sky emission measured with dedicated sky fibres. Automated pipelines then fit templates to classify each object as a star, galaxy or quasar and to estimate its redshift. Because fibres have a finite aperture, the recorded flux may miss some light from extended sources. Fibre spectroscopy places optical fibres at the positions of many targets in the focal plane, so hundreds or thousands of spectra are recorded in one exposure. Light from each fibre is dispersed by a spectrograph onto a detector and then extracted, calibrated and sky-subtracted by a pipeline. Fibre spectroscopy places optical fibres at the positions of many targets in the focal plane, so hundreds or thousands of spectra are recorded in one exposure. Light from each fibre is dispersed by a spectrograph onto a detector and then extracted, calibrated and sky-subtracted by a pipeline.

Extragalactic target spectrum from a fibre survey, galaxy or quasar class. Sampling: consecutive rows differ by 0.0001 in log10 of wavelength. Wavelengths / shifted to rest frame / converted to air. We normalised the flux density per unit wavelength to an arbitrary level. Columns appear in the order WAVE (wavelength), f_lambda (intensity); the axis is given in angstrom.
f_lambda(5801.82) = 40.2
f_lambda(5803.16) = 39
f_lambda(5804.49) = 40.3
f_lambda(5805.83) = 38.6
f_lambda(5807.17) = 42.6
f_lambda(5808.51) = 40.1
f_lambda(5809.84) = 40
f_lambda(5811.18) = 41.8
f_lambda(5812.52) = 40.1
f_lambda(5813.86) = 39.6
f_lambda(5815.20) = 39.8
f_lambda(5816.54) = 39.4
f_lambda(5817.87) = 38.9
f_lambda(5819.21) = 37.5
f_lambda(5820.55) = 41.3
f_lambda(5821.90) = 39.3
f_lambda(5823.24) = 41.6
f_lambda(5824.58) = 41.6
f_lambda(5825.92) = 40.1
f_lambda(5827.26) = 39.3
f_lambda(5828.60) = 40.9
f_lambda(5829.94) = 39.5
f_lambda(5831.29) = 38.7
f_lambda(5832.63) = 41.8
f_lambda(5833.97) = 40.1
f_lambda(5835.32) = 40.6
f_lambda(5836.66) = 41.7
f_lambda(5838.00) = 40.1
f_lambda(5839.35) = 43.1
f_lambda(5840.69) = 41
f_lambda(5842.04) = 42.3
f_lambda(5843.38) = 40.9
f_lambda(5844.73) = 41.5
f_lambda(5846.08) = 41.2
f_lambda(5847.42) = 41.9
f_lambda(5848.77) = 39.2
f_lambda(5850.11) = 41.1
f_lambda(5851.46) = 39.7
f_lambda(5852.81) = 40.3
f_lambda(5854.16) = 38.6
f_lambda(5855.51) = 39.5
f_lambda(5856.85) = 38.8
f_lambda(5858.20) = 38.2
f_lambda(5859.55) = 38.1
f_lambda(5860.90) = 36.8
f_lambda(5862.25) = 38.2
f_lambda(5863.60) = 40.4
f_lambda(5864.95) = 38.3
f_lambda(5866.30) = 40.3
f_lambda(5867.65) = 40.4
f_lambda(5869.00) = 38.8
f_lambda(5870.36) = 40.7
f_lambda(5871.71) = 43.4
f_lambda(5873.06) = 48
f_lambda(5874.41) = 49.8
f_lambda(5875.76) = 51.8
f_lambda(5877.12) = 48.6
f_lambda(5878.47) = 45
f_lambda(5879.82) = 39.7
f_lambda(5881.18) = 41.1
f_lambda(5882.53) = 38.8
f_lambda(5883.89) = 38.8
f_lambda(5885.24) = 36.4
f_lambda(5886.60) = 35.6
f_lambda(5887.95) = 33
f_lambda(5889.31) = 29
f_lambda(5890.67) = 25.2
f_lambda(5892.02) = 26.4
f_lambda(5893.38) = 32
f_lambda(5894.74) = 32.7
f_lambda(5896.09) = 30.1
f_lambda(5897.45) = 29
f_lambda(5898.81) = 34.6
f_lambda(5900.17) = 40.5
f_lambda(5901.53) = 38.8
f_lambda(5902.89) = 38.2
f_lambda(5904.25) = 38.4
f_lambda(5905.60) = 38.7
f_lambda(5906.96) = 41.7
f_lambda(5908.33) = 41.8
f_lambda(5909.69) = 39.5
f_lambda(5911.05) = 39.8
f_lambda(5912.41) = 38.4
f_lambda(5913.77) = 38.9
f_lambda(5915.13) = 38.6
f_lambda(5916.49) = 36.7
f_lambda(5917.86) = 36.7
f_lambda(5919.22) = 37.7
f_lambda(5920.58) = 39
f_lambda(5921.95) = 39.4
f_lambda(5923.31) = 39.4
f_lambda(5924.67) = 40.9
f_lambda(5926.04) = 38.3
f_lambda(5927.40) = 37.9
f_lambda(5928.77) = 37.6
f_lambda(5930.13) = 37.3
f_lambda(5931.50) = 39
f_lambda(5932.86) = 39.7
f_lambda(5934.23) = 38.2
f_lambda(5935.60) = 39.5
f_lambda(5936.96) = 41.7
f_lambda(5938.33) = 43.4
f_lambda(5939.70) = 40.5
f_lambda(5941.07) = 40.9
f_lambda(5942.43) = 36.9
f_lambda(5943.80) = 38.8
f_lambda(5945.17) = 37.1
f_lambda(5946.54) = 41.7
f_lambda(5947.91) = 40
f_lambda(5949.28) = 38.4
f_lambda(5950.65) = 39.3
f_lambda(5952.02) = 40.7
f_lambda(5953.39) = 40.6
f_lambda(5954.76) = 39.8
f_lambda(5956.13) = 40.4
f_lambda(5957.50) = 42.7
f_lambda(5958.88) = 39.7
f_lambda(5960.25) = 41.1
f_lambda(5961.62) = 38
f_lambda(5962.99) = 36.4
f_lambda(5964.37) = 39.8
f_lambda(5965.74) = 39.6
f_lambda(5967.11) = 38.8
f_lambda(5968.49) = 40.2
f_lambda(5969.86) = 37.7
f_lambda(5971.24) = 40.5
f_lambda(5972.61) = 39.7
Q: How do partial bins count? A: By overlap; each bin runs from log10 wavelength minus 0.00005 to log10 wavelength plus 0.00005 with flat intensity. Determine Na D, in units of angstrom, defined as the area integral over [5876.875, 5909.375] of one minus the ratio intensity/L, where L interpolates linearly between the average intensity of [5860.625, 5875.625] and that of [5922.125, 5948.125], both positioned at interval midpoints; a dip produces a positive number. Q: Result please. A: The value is 3.7 angstrom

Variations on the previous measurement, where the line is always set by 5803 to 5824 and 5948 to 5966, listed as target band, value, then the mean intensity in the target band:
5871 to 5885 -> -1.5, 44.3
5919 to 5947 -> 0.4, 39.3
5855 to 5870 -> 0.4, 38.9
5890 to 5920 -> 2.8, 36.1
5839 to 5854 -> -0.4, 41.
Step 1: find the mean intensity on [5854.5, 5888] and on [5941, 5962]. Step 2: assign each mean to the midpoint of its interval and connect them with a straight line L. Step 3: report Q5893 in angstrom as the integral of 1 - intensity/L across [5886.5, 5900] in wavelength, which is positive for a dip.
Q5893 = 3.2 angstrom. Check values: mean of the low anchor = 40.9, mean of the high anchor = 39.8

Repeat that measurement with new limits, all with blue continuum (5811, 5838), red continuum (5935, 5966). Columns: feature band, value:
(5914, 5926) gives 0.42 angstrom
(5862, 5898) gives 1.62 angstrom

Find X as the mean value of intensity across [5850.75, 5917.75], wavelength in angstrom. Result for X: 38.5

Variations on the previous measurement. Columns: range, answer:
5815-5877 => 40.8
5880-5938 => 37.1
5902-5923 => 38.9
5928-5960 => 39.7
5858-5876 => 41.5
